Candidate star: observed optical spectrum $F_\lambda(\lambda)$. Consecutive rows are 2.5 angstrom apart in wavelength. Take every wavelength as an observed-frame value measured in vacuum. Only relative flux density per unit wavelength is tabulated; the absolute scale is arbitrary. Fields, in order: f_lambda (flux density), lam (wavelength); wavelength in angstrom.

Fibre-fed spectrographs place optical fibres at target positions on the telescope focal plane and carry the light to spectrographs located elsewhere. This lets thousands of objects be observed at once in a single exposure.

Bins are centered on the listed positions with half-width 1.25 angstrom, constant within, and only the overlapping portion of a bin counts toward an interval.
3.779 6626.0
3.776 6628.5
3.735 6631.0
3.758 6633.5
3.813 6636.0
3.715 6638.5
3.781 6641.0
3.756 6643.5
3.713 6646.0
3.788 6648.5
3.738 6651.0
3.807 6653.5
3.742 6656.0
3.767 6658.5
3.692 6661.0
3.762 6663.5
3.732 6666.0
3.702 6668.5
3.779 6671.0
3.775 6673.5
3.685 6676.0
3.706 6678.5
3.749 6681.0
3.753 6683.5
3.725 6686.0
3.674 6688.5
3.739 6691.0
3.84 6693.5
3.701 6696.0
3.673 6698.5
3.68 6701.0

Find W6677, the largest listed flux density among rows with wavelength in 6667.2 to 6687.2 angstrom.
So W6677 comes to 3.779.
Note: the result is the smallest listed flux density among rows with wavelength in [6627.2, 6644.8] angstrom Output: 3.715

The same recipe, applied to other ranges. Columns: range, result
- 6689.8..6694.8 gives 3.739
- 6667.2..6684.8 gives 3.685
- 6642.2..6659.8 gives 3.713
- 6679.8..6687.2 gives 3.725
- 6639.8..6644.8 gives 3.756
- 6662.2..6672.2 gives 3.702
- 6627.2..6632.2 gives 3.735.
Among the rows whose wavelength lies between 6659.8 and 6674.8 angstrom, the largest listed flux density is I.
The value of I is 3.779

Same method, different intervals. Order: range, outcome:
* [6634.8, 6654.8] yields 3.813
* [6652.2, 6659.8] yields 3.807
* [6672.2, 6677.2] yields 3.775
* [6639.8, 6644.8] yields 3.781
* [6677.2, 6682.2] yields 3.749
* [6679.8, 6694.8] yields 3.84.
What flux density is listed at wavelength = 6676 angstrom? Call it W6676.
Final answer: 3.685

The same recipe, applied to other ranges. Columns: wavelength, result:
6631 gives 3.735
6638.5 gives 3.715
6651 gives 3.738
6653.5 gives 3.807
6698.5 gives 3.673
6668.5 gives 3.702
